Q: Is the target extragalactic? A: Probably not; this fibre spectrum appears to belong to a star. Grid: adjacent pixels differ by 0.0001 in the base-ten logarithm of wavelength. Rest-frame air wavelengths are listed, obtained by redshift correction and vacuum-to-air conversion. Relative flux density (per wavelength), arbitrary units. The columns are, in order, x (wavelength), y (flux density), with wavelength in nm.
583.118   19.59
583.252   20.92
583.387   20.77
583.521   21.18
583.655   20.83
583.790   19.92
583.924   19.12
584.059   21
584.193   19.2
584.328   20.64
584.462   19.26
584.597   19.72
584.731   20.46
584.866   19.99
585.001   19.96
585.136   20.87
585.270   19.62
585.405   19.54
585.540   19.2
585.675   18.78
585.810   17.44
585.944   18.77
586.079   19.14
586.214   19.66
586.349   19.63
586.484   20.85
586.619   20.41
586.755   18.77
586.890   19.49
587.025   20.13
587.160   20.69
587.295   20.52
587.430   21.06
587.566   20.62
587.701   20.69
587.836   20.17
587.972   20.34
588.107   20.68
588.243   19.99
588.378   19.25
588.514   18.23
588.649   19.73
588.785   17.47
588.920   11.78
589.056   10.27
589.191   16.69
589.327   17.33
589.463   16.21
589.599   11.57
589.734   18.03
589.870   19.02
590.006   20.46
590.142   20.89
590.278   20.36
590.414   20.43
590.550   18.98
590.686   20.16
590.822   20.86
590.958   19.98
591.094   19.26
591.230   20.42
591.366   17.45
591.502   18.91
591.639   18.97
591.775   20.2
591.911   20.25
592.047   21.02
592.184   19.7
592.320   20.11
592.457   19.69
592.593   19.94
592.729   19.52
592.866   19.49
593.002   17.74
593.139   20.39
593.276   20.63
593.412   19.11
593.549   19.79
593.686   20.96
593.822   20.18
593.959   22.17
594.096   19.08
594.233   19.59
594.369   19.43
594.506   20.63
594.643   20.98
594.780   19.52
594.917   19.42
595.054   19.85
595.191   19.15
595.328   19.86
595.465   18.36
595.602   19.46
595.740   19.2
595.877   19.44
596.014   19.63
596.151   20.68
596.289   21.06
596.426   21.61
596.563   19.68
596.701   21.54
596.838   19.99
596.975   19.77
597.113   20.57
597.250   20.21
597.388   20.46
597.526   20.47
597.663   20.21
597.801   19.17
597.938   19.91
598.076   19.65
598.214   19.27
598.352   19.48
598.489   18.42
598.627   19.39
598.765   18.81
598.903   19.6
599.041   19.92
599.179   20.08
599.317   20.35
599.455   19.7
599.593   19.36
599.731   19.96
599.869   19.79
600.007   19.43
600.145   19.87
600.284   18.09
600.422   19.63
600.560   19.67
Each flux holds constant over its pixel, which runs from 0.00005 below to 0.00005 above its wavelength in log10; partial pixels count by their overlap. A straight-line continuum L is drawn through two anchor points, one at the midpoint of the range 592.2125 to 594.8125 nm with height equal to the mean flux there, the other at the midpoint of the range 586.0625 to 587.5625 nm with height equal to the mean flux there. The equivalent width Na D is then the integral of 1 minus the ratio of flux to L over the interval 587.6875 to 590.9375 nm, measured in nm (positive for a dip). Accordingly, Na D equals 0.28 nm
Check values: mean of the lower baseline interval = 20.1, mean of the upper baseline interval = 20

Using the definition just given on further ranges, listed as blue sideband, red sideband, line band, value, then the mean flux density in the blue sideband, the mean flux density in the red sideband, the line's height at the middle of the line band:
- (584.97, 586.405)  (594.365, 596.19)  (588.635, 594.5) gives 0.18 nm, 19.3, 19.7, 19.5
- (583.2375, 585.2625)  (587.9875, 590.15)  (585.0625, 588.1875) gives -0.18 nm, 20.2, 17.3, 18.8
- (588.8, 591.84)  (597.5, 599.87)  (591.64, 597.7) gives -0.36 nm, 18.1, 19.6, 18.9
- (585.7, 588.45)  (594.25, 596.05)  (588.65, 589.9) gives 0.27 nm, 19.9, 19.6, 19.8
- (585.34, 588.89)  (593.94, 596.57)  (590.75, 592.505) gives 0.00 nm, 19.6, 19.9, 19.8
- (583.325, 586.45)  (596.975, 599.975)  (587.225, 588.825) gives -0.01 nm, 19.8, 19.7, 19.8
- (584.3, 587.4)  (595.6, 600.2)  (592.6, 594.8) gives -0.01 nm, 19.7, 19.9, 19.8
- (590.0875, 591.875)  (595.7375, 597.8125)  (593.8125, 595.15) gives 0.00 nm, 19.8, 20.3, 20.1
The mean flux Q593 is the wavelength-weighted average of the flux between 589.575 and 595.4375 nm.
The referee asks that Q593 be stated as 19.7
